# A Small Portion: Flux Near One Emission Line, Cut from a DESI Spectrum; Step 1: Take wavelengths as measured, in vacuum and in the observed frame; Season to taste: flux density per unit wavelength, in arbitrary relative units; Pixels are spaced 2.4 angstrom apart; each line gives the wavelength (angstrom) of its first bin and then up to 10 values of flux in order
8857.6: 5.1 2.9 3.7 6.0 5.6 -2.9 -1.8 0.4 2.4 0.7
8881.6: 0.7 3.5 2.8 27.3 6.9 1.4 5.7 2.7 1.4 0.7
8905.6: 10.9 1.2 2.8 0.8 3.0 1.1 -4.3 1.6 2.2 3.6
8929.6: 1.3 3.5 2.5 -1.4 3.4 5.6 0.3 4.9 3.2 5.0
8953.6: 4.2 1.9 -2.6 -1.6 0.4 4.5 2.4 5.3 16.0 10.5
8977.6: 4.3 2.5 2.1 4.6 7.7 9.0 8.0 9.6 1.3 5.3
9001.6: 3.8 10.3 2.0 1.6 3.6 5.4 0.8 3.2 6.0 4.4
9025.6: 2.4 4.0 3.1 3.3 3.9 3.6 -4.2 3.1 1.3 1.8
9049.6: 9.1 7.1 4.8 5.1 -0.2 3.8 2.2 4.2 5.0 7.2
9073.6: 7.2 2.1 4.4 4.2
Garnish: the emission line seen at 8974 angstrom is [O III] 5007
